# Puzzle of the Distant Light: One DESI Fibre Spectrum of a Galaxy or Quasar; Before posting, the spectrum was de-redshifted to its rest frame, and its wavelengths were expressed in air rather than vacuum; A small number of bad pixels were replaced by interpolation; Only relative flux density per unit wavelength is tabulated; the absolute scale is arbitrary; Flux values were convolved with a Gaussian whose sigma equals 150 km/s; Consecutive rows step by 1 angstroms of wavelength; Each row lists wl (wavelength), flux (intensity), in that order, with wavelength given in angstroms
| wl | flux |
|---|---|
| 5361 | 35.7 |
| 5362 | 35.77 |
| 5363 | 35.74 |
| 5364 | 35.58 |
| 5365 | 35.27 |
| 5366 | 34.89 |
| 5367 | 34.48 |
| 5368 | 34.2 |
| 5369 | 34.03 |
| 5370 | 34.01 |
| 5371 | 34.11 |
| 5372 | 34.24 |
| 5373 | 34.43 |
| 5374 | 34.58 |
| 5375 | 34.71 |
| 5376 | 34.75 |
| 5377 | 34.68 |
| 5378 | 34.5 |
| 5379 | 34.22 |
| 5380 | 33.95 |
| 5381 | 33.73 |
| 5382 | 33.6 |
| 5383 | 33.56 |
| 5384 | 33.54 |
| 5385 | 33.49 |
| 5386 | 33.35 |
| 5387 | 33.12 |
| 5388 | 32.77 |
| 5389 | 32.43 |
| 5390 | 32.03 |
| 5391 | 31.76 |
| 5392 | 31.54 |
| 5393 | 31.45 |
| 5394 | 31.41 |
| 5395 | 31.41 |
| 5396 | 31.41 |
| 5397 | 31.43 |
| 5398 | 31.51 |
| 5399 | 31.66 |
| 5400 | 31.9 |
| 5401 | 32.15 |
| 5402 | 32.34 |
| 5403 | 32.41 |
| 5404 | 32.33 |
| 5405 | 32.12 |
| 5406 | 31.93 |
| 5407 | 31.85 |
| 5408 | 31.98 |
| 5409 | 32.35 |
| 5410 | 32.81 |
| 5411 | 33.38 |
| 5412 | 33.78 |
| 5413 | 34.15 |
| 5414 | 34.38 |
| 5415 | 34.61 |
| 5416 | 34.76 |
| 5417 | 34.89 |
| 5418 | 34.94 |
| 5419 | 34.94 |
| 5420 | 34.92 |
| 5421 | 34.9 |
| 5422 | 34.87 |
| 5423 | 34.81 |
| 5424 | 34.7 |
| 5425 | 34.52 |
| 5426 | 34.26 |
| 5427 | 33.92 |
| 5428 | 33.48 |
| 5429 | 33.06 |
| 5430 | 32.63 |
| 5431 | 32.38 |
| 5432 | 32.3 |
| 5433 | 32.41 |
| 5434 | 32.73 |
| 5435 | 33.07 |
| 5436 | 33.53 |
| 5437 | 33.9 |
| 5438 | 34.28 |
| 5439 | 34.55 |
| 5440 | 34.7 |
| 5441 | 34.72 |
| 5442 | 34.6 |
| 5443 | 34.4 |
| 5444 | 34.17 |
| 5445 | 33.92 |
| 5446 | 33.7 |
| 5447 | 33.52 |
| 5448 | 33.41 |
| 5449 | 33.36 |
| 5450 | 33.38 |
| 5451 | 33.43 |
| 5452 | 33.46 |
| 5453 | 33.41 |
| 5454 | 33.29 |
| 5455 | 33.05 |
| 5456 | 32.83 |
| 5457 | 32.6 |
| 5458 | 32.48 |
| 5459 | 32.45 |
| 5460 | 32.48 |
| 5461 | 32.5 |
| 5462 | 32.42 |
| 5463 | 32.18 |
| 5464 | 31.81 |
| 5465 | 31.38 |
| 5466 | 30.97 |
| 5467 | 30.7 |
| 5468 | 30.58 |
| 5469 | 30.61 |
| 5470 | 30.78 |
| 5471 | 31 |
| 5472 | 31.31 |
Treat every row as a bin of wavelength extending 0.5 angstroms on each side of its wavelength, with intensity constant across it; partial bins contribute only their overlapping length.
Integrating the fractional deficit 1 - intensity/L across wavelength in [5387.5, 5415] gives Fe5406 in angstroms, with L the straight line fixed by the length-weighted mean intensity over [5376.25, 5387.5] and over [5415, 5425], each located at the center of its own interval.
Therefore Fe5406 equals 1.6 angstroms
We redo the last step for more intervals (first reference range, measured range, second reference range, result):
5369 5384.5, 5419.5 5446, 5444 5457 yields -0.3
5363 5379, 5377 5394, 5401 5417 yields 0.5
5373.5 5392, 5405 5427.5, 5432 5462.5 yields -0.3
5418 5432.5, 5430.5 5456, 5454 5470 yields -0.4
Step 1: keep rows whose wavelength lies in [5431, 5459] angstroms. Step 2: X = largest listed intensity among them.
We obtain 34.72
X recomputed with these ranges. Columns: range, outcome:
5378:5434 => 34.94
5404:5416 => 34.76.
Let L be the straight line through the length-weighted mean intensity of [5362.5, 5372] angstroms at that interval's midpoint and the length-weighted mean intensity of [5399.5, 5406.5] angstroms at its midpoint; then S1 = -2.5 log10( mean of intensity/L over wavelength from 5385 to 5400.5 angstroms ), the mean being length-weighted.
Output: 0.03 mag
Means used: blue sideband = 34.7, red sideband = 32.2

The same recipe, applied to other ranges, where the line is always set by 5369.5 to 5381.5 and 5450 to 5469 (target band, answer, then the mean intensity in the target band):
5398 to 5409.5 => 0.05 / 32.1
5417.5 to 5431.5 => -0.03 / 34.2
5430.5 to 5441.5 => -0.02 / 33.5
